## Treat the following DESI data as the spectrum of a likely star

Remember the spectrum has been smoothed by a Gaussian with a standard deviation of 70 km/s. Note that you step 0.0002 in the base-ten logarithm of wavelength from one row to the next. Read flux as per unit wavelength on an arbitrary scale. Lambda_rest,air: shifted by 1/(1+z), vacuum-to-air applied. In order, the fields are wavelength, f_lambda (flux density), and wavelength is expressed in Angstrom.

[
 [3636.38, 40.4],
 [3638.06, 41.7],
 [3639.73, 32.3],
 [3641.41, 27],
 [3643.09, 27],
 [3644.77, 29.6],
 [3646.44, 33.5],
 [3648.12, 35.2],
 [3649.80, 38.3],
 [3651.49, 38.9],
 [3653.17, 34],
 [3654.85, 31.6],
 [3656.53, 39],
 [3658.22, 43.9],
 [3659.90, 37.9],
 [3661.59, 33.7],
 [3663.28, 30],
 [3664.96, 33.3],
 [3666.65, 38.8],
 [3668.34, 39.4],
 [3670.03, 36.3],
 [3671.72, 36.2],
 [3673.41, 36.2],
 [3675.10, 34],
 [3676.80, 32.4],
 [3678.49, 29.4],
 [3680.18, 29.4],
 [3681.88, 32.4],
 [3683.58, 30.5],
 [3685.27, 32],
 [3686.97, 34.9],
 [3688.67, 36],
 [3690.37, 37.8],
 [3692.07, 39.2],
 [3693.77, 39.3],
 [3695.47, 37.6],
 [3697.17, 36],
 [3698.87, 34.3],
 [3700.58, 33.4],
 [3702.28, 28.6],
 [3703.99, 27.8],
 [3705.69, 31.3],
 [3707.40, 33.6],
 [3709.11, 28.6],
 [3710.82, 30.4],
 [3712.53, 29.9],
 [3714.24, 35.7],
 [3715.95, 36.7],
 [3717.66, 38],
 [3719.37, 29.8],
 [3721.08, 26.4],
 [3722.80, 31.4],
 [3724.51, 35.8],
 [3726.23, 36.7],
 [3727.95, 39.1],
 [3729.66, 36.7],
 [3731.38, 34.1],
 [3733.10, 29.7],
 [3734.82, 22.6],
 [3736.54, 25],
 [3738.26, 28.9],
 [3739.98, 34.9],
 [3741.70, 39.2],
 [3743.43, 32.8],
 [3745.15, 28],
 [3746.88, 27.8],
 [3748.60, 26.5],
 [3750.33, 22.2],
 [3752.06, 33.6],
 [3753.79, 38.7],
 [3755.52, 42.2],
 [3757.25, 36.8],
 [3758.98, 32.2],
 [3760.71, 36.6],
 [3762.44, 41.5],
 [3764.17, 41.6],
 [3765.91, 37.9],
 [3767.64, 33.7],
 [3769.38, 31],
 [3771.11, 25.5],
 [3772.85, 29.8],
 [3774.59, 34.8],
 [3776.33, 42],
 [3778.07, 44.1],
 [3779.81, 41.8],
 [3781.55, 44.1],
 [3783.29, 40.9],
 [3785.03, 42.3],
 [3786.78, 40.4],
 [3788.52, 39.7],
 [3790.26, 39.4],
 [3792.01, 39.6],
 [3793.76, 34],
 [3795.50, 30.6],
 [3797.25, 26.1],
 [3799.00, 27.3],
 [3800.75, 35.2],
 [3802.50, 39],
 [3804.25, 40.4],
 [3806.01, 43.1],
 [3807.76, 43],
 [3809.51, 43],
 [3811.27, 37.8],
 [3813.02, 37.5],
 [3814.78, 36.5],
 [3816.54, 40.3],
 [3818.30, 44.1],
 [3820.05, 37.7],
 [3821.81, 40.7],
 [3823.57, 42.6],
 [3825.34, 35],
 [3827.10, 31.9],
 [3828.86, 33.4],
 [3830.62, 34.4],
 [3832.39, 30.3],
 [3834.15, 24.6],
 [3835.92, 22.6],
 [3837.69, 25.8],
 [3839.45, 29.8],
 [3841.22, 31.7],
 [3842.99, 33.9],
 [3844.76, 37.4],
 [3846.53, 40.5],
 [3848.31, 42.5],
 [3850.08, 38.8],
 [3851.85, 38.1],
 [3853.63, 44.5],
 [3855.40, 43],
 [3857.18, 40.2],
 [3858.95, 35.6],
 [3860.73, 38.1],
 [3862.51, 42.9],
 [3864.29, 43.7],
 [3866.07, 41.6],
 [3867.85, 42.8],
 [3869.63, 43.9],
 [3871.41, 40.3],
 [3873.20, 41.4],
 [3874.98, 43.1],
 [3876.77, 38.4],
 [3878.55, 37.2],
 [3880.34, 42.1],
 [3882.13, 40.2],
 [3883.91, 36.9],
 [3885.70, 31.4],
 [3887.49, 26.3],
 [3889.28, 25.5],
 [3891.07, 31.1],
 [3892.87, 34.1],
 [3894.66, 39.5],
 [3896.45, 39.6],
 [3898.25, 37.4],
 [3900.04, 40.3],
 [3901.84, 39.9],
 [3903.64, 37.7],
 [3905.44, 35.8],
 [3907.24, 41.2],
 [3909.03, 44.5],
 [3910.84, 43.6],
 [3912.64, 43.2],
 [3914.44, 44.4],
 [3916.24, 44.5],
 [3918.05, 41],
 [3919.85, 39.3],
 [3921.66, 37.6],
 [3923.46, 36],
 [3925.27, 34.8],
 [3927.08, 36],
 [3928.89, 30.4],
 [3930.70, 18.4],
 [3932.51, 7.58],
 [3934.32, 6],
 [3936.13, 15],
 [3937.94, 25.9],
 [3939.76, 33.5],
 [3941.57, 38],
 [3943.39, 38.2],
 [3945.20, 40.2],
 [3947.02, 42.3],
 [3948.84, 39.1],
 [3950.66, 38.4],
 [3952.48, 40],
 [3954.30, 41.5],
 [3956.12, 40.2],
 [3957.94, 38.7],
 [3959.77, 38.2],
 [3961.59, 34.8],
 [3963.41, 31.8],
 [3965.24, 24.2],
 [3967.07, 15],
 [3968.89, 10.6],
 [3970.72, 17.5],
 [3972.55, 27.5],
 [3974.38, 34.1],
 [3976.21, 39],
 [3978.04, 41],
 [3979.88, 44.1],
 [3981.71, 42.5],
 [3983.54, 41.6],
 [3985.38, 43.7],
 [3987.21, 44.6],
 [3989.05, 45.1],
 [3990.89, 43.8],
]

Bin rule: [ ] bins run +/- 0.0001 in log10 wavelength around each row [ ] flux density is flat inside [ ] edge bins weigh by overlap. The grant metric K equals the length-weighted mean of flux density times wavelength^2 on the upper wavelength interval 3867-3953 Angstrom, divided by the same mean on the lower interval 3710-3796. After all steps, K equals 1.1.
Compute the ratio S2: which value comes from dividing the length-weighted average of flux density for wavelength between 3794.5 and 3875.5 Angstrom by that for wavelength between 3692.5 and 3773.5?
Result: 1.13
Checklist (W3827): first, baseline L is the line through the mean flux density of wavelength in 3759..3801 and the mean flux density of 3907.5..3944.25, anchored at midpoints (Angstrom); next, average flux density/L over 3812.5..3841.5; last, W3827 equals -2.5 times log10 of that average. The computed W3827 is 0.04 mag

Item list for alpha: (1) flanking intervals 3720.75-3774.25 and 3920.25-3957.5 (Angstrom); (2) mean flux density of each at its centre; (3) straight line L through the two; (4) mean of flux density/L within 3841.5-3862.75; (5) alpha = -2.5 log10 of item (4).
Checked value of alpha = -0.206 mag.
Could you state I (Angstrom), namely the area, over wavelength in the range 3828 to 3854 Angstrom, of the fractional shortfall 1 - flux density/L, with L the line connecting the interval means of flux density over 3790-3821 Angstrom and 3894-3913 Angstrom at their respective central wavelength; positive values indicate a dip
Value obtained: 3.2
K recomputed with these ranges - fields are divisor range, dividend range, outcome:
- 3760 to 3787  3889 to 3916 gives 1.10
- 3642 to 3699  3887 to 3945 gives 1.11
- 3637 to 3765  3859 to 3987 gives 1.19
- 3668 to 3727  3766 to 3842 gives 1.13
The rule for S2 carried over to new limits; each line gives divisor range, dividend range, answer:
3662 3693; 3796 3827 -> 1.10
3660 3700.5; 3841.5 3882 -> 1.16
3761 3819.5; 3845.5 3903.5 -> 1.02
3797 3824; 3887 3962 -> 0.91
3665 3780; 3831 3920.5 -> 1.12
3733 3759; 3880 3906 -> 1.14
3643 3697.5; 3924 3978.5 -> 0.87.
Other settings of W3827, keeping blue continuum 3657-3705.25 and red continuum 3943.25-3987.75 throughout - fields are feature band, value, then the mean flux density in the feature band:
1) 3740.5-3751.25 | 0.177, 29.6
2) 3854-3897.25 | -0.094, 38.4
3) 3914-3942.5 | 0.167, 30.3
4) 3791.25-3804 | 0.049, 33.4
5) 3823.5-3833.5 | 0.043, 33.7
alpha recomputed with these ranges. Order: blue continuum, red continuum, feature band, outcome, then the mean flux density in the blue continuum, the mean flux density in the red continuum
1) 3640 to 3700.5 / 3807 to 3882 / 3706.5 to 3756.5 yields 0.114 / 34.7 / 37.9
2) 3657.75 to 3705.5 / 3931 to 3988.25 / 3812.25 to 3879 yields -0.127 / 34.5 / 32.6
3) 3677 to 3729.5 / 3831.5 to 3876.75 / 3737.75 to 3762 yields 0.052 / 33.4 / 37.5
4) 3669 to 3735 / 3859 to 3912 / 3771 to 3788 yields -0.102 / 33.5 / 38.6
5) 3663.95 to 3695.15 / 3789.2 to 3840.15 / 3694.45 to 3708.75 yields 0.071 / 34.9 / 35.4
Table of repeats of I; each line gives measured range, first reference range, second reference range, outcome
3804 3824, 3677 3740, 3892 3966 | -3.8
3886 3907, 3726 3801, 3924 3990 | -1.2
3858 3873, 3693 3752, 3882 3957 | -3.0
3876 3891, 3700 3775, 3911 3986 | -0.5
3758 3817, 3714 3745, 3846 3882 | -1.8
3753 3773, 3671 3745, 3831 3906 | -0.8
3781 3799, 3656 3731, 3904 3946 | -1.6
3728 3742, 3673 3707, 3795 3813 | 1.3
